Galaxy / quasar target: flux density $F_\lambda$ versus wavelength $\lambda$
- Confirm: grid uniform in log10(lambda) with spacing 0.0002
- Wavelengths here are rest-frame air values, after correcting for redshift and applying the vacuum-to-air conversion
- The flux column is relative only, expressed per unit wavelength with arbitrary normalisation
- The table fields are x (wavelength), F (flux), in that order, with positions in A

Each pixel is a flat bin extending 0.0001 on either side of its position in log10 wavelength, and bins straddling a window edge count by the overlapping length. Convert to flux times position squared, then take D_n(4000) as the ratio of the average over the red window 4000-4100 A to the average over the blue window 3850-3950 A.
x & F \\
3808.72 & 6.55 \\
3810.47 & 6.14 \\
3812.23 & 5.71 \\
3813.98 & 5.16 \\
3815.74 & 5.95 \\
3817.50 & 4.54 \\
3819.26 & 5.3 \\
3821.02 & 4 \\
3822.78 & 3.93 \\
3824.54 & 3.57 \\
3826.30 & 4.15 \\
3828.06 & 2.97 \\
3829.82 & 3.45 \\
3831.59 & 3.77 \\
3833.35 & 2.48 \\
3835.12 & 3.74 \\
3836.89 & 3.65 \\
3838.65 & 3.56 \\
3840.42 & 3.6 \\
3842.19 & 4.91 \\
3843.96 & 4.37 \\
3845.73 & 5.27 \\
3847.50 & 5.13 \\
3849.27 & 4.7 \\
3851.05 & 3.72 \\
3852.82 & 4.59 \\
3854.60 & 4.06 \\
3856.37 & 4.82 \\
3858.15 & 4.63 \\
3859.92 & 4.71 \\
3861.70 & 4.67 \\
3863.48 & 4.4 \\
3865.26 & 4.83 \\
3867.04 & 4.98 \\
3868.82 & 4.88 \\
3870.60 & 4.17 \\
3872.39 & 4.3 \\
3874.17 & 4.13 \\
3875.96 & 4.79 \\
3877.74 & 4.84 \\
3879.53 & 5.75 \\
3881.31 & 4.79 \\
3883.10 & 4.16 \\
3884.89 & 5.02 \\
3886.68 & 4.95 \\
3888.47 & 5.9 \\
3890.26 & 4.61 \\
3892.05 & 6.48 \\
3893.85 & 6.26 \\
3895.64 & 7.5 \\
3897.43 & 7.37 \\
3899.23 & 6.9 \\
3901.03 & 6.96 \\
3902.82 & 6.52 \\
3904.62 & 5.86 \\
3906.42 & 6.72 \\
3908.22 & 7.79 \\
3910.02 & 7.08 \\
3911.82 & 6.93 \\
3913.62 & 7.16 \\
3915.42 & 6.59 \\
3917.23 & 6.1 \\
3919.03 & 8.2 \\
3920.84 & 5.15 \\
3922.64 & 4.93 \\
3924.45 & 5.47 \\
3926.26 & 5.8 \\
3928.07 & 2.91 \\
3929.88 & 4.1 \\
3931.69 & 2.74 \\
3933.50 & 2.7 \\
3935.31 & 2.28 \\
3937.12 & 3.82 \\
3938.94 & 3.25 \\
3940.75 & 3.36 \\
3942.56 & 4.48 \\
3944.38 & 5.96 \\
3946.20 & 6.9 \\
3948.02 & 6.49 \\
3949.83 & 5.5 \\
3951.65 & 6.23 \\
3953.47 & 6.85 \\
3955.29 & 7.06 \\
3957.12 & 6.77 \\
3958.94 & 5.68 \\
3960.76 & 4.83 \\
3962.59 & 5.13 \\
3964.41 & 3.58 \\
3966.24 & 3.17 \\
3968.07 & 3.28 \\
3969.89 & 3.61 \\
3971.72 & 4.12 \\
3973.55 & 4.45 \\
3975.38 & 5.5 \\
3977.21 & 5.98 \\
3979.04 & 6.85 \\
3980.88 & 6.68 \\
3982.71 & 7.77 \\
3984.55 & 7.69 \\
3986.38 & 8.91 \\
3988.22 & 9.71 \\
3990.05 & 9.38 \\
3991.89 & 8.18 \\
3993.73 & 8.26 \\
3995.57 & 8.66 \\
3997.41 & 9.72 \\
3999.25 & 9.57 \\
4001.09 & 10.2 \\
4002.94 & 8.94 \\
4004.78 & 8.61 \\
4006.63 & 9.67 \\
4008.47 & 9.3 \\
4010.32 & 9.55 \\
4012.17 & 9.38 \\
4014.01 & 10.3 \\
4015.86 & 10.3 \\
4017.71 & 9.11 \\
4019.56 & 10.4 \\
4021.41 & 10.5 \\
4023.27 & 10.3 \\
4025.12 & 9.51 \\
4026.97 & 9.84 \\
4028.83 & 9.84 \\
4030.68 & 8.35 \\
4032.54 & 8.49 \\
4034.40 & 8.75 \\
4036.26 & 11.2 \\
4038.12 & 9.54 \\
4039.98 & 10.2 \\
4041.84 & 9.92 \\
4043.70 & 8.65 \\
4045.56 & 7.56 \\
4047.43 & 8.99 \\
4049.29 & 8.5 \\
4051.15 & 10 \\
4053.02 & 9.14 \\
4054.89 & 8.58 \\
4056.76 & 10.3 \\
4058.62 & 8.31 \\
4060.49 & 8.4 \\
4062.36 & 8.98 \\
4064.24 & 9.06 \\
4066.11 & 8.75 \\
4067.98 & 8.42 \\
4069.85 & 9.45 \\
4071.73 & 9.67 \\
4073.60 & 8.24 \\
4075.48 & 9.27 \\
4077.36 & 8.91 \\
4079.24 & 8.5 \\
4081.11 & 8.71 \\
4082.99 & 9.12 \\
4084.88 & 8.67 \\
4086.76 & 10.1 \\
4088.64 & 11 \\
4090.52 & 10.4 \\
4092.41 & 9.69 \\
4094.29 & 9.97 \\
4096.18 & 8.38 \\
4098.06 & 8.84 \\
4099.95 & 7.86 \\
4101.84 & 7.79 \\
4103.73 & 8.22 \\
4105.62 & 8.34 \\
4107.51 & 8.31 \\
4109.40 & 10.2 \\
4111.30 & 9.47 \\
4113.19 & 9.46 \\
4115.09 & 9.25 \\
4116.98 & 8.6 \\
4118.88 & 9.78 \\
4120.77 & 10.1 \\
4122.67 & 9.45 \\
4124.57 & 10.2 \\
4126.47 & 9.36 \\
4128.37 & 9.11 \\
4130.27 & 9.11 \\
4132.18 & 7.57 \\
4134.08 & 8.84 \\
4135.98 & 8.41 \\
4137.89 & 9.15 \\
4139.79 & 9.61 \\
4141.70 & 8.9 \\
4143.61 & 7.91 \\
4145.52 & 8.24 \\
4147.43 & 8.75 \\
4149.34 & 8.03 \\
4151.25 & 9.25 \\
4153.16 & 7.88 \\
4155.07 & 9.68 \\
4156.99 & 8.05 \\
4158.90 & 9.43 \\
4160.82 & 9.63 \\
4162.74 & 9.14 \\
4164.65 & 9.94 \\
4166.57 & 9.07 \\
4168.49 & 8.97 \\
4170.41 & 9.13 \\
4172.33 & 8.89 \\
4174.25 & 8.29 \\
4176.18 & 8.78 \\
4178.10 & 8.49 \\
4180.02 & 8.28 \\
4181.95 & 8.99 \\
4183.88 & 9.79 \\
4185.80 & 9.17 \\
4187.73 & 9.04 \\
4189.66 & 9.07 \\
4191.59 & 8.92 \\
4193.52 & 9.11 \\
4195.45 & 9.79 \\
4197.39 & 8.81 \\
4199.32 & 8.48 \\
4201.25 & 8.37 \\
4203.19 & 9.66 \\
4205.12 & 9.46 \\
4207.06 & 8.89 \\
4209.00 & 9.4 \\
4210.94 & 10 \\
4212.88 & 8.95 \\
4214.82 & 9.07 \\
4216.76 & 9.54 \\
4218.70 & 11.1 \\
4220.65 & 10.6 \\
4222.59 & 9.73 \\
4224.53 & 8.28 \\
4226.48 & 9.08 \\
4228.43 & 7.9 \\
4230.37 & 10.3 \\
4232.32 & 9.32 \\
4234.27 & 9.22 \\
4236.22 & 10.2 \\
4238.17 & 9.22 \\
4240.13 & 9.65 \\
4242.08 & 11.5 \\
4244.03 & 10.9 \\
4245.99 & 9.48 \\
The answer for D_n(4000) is 1.91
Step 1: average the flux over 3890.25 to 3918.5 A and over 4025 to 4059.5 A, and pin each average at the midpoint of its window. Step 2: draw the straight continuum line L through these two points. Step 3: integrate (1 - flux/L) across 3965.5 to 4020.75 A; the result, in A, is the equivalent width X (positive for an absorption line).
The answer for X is 3.13 A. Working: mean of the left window 6.76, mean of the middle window 7.94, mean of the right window 9.24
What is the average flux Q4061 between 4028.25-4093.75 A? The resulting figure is 9.19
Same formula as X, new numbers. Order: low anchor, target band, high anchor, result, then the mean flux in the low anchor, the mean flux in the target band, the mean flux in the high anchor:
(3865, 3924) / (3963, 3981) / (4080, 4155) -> 6.0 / 5.85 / 4.65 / 9.03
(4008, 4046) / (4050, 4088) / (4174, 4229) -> 1.8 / 9.6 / 9.04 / 9.16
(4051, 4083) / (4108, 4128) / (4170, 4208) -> -1.3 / 8.96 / 9.54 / 8.97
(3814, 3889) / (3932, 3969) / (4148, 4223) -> 6.4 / 4.43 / 4.83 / 9.15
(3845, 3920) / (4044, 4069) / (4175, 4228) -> -4.3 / 5.56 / 8.84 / 9.2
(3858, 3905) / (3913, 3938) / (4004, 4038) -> 6.8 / 5.36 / 4.83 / 9.63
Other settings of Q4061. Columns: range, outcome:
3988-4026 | 9.5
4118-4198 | 9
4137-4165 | 8.88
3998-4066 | 9.39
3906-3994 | 5.74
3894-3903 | 7.03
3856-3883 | 4.69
